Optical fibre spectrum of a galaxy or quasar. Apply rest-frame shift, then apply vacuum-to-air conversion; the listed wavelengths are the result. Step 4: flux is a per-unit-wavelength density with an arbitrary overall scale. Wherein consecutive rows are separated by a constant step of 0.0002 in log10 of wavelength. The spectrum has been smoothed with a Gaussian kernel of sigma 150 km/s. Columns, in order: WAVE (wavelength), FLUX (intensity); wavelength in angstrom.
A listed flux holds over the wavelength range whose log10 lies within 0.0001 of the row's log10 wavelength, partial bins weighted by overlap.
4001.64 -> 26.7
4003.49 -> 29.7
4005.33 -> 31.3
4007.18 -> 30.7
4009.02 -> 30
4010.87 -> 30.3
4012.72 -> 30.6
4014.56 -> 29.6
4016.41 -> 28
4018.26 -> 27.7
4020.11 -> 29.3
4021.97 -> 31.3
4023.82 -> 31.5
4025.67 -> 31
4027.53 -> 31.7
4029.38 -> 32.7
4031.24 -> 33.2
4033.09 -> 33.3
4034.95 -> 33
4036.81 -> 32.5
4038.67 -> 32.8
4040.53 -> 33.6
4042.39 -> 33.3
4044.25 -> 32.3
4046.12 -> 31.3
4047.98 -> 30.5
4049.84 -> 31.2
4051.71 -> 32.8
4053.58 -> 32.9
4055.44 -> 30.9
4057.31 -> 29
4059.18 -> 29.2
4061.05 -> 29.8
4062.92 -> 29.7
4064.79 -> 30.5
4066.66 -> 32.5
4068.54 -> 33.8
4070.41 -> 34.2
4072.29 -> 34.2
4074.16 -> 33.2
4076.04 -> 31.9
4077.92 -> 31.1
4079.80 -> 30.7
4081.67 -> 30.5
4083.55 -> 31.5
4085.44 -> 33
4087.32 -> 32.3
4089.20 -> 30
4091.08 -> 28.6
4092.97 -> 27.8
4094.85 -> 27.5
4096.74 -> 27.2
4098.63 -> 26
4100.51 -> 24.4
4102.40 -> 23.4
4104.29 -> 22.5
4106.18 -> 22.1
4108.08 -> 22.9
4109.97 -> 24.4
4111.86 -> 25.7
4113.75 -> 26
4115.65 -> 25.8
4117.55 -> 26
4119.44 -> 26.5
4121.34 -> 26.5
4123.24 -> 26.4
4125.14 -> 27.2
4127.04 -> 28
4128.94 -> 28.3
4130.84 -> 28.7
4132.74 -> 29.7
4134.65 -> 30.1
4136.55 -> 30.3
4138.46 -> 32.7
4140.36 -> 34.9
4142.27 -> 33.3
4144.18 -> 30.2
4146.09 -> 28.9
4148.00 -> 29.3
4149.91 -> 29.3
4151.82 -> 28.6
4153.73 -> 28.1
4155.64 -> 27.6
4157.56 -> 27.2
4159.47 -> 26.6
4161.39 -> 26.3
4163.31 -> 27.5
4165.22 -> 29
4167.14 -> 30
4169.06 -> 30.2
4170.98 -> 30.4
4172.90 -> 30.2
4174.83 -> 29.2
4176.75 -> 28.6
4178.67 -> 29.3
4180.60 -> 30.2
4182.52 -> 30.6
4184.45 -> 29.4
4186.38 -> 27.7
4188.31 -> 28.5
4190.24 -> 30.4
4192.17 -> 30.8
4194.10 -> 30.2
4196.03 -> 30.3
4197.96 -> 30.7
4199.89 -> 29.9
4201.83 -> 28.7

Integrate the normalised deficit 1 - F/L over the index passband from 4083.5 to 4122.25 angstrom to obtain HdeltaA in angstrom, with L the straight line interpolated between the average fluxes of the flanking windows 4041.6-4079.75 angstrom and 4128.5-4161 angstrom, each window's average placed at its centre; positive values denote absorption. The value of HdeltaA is 5.2 angstrom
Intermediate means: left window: 31.7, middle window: 26.6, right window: 29.6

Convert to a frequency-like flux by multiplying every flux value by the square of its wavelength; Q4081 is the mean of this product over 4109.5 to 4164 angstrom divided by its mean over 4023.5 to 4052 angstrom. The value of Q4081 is 0.92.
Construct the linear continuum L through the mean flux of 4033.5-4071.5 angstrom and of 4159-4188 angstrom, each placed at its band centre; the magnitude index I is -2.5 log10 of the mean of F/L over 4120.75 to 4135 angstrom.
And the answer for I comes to 0.08 mag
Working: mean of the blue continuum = 31.8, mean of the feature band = 28.1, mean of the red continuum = 29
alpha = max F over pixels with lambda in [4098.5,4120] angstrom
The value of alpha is 26.5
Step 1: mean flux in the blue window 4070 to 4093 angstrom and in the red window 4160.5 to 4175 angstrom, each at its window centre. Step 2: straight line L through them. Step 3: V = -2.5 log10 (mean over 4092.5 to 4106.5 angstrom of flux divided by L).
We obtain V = 0.23 mag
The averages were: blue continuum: 31.5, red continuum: 29.1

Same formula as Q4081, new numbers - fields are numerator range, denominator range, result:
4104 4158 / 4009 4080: 0.92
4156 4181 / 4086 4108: 1.12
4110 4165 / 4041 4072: 0.93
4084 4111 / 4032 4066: 0.86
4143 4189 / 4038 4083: 0.96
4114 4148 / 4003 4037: 0.99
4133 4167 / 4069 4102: 1.01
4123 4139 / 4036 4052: 0.94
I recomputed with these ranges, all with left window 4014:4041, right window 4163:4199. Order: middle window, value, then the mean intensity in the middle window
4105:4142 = 0.10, 27.6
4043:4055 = -0.02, 31.8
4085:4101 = 0.08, 28.5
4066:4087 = -0.05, 32.4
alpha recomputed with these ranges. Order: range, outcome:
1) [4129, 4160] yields 34.9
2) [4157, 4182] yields 30.4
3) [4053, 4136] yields 34.2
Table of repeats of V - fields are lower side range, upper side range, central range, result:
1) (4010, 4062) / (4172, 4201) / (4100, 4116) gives 0.259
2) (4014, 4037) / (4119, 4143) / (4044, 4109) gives 0.022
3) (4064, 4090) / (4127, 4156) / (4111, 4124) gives 0.178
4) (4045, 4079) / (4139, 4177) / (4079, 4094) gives 0.016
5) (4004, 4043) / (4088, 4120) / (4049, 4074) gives -0.108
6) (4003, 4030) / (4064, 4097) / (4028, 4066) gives -0.034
